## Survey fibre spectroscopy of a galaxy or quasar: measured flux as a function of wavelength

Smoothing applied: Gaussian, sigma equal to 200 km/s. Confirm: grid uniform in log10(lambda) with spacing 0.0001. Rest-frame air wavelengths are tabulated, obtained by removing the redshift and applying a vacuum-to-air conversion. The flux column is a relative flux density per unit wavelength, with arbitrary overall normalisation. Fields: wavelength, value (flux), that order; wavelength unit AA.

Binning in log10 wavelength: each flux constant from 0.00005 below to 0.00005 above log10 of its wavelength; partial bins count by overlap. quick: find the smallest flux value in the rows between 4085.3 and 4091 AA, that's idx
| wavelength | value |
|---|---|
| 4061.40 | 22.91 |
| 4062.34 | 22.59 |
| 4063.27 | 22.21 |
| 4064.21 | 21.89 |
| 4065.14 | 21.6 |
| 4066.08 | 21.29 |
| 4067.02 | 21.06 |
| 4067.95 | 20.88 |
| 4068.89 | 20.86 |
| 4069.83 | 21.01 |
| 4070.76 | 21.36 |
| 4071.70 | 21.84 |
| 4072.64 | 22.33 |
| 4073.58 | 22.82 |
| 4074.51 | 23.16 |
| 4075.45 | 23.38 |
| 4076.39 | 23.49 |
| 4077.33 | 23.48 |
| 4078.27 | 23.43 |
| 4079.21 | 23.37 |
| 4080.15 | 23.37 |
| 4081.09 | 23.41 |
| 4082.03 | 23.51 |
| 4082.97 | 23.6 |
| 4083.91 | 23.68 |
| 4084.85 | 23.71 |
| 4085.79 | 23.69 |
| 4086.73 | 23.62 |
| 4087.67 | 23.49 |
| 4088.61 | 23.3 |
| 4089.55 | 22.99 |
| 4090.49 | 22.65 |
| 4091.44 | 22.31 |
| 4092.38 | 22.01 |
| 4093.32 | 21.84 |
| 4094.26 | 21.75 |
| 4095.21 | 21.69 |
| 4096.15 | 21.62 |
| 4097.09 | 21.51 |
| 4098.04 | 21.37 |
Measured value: 22.65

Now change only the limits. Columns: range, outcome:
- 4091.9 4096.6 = 21.62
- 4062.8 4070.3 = 20.86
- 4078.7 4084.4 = 23.37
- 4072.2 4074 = 22.33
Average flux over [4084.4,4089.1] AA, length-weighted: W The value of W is 23.6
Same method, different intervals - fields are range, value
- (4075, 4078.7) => 23.4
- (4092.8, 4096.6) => 21.7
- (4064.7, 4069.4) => 21.1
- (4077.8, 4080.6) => 23.4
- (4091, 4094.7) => 22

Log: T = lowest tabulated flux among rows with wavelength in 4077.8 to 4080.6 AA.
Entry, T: 23.37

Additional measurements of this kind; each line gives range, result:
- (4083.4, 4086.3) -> 23.68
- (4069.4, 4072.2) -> 21.01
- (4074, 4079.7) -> 23.16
